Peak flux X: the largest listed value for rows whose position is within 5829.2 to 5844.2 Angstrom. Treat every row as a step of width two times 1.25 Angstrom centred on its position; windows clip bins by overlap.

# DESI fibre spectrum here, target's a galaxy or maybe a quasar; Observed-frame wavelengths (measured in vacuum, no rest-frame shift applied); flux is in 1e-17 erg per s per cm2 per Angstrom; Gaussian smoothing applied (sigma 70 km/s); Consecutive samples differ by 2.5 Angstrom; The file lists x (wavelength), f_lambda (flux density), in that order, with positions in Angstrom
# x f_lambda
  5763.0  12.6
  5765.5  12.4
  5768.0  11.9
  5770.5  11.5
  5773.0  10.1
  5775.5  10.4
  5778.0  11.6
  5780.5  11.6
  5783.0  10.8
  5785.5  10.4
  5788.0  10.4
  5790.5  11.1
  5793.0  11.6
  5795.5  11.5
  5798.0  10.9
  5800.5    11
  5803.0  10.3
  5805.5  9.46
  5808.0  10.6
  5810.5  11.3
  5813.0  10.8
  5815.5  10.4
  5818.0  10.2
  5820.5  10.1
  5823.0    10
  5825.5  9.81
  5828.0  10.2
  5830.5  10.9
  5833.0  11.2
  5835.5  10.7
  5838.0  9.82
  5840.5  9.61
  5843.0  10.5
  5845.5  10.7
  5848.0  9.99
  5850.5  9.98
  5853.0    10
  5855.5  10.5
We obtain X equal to 11.2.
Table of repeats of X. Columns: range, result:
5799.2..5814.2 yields 11.3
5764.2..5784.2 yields 12.4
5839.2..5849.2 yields 10.7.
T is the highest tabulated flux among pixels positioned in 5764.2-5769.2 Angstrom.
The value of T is 12.4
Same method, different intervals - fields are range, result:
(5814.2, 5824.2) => 10.4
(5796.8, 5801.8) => 11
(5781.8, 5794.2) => 11.6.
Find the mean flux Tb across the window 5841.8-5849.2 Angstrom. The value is 10.4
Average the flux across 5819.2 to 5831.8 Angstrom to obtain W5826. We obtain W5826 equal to 10.2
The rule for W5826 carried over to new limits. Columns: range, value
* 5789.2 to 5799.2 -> 11.3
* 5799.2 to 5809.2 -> 10.3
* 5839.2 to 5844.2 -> 10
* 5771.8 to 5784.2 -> 10.9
